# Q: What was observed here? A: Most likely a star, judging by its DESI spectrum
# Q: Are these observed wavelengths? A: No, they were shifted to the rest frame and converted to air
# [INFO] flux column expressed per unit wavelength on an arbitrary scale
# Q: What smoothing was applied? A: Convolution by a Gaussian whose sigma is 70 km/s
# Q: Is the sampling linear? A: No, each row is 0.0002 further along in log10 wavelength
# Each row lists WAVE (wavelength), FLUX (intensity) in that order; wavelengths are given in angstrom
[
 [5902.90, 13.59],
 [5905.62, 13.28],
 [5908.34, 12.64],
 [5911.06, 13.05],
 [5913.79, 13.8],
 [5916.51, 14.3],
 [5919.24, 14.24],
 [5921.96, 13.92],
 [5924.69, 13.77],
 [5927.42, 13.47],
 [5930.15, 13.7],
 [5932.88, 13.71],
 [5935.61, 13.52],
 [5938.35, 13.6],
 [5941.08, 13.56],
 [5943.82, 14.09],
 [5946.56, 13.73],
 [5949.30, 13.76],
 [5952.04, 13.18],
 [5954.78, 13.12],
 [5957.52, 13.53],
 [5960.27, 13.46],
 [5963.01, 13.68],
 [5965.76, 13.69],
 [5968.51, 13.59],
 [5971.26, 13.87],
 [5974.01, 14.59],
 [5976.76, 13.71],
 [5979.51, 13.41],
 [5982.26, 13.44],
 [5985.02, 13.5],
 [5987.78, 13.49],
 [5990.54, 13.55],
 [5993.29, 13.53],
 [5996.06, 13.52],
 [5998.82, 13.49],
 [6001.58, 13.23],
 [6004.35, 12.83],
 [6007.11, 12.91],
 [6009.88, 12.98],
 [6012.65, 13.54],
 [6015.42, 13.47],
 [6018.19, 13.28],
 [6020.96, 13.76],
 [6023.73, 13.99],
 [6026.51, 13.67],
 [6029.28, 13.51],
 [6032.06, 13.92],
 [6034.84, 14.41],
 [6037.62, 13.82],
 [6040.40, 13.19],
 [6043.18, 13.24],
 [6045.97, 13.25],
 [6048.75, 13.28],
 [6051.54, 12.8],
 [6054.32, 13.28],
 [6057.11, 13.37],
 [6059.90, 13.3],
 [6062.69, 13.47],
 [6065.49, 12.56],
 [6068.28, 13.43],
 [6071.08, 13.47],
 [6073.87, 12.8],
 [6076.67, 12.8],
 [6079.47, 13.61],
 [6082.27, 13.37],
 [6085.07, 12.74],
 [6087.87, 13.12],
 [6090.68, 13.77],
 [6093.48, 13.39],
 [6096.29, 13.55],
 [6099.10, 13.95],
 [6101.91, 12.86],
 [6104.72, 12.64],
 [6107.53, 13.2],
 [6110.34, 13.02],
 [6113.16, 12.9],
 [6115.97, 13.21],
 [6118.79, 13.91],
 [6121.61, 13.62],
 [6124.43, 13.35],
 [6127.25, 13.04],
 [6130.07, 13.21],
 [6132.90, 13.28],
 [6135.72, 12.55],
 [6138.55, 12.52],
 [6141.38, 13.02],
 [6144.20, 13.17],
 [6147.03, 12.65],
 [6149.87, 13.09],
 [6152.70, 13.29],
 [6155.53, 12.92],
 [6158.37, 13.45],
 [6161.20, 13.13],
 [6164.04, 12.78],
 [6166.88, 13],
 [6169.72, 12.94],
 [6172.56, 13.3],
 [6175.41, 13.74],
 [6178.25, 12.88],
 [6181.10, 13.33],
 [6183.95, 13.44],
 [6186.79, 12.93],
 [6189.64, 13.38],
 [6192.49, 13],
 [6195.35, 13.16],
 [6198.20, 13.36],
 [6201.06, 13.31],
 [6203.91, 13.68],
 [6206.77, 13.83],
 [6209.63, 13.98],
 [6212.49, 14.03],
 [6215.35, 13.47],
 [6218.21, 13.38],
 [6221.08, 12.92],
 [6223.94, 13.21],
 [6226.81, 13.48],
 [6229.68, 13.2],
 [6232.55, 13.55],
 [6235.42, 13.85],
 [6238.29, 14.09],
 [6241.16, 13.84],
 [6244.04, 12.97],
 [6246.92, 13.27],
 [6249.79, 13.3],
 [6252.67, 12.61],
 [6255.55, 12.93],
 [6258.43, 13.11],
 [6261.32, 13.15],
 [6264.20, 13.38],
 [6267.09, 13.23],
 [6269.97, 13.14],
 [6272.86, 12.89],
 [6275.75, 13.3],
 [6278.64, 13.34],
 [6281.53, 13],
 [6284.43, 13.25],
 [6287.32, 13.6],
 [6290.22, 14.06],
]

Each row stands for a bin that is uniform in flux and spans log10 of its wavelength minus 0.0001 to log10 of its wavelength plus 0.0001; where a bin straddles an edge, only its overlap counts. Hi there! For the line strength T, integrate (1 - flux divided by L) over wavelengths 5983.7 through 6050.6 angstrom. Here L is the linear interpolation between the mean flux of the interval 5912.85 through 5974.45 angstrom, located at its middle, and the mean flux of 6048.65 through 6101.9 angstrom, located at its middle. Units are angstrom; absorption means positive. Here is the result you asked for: -0.05 angstrom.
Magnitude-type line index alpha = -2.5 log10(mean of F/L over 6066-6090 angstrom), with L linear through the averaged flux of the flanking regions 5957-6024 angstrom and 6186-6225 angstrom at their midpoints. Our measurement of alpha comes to 0.03 mag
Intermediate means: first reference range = 13.5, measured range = 13.2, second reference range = 13.4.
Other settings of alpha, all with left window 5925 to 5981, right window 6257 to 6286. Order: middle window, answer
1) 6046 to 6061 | 0.02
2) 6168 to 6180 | 0.01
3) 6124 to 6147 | 0.03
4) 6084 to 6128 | 0.01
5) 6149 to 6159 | 0.01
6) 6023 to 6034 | -0.02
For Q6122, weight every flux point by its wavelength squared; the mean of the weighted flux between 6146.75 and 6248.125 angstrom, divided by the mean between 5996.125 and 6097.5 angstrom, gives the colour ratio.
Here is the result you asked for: 1.05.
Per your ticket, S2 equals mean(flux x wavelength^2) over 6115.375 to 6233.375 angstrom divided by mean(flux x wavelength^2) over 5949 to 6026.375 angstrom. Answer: 1.04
